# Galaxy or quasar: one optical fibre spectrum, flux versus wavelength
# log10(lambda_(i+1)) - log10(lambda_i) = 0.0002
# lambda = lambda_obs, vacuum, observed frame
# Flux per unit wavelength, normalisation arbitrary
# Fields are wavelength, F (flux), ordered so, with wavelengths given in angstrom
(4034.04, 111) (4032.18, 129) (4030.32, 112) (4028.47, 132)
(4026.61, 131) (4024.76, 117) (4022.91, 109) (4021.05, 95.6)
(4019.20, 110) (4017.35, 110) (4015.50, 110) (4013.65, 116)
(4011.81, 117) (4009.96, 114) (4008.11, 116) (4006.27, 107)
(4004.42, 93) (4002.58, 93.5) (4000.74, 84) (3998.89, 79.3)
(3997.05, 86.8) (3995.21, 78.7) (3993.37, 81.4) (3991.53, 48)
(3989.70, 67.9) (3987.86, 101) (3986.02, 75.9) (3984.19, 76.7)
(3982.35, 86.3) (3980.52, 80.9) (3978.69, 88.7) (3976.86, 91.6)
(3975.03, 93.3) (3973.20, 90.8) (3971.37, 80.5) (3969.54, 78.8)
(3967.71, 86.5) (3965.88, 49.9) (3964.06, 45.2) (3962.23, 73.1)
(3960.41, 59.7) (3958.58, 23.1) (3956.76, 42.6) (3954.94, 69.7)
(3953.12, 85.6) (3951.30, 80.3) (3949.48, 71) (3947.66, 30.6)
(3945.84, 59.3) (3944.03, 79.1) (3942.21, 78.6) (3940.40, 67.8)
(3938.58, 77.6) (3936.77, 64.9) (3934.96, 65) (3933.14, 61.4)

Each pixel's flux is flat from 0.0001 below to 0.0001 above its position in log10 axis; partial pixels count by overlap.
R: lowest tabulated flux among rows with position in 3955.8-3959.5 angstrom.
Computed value 23.1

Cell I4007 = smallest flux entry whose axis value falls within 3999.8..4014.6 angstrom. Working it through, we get 84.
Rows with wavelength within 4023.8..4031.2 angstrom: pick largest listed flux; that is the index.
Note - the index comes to 132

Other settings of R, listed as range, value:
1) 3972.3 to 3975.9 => 90.8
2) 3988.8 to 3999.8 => 48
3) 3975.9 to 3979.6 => 88.7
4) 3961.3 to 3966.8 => 45.2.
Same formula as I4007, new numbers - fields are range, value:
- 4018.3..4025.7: 95.6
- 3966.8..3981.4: 78.8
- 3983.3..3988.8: 75.9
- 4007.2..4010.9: 114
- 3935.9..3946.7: 59.3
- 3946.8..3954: 30.6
